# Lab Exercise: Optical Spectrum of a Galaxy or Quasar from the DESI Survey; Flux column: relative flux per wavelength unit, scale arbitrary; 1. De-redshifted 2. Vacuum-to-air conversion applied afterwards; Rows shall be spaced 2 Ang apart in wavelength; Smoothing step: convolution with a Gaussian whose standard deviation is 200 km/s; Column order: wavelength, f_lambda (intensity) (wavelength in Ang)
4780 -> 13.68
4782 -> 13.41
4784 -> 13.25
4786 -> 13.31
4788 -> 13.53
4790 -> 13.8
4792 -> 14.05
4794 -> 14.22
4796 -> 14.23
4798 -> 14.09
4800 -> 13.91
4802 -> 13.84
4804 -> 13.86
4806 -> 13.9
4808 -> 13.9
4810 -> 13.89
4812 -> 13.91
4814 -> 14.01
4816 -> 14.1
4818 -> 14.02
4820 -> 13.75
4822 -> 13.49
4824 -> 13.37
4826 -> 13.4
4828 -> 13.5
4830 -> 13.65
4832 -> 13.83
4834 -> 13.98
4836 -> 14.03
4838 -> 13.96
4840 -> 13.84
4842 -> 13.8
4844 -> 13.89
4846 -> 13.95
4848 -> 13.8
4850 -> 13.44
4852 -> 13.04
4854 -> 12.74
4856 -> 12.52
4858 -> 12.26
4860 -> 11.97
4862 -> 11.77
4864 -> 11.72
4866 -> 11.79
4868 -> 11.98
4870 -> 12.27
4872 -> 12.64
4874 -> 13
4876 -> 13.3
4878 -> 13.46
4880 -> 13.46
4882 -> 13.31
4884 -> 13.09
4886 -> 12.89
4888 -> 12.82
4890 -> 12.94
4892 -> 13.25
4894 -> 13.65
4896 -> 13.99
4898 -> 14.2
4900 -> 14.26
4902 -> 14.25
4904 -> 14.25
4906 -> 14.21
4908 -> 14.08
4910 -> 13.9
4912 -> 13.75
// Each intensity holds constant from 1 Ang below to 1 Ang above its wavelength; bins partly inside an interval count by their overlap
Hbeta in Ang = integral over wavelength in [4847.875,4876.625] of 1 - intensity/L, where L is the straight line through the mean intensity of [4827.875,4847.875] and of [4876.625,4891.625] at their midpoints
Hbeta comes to 2.1 Ang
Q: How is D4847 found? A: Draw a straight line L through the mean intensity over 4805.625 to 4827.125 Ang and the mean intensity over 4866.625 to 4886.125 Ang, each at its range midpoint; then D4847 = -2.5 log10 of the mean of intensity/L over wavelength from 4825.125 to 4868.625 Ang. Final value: 0.018 mag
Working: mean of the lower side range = 13.8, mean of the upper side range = 12.9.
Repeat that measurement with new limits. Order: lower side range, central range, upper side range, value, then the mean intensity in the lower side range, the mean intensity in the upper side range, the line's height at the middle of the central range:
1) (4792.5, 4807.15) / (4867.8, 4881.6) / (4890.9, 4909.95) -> 0.09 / 14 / 14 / 14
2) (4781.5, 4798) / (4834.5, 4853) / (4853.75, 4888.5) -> -0.06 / 13.8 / 12.6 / 13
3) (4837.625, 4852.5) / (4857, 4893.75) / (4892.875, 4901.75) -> 0.10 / 13.7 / 14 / 13.9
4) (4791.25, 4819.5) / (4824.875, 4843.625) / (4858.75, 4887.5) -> -0.03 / 14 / 12.6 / 13.4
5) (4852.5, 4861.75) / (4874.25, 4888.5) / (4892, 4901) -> 0.01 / 12.4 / 13.9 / 13.3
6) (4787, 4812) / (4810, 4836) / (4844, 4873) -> -0.03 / 13.9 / 12.6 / 13.4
